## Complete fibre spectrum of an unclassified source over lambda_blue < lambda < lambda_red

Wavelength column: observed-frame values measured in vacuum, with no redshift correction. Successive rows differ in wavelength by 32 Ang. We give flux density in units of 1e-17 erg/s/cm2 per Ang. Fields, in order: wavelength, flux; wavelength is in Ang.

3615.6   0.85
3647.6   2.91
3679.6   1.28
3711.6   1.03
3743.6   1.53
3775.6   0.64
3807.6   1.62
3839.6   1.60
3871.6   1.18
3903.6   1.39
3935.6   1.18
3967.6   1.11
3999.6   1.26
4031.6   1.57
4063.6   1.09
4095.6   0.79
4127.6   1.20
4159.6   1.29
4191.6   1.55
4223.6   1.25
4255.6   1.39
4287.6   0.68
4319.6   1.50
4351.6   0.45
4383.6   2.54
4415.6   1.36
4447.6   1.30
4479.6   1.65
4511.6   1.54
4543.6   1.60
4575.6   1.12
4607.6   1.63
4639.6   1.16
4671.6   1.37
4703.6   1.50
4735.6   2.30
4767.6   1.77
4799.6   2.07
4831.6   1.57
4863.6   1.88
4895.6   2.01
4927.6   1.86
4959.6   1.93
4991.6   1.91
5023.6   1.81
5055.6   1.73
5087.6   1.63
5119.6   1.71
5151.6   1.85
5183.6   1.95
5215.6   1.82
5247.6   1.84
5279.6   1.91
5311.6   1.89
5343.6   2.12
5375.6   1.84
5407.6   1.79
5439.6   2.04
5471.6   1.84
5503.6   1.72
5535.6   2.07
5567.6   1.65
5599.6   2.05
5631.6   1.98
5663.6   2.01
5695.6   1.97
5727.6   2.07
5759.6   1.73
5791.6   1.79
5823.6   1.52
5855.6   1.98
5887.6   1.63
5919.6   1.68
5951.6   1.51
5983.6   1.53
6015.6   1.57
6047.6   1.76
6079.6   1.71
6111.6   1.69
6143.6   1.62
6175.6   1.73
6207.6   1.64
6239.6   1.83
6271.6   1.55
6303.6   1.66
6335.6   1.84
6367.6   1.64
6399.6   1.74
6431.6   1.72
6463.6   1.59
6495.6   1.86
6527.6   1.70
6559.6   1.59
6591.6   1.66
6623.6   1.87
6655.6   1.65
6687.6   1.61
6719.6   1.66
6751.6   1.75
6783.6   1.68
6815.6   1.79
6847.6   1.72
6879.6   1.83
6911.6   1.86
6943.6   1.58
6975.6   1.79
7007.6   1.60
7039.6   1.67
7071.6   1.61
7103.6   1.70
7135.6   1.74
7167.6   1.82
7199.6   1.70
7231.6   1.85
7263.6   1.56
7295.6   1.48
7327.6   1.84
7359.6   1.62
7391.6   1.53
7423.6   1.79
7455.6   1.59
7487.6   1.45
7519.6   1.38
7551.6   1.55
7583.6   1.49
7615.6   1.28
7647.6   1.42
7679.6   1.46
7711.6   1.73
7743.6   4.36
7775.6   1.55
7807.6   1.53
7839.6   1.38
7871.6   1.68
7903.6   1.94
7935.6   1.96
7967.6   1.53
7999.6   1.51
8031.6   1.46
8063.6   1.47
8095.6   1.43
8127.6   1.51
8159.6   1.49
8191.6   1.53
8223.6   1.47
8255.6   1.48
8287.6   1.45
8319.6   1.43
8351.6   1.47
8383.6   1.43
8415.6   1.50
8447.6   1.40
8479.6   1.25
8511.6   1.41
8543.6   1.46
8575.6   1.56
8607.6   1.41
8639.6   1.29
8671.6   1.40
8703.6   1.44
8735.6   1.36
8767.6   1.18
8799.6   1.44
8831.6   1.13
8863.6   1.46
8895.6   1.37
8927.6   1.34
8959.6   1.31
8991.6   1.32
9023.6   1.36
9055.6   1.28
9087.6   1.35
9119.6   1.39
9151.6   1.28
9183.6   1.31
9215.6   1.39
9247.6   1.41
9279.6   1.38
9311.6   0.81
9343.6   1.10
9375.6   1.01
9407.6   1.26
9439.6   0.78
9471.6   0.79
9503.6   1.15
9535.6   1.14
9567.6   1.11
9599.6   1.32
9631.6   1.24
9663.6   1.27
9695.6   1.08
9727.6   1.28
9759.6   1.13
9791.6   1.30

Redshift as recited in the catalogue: 0.18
